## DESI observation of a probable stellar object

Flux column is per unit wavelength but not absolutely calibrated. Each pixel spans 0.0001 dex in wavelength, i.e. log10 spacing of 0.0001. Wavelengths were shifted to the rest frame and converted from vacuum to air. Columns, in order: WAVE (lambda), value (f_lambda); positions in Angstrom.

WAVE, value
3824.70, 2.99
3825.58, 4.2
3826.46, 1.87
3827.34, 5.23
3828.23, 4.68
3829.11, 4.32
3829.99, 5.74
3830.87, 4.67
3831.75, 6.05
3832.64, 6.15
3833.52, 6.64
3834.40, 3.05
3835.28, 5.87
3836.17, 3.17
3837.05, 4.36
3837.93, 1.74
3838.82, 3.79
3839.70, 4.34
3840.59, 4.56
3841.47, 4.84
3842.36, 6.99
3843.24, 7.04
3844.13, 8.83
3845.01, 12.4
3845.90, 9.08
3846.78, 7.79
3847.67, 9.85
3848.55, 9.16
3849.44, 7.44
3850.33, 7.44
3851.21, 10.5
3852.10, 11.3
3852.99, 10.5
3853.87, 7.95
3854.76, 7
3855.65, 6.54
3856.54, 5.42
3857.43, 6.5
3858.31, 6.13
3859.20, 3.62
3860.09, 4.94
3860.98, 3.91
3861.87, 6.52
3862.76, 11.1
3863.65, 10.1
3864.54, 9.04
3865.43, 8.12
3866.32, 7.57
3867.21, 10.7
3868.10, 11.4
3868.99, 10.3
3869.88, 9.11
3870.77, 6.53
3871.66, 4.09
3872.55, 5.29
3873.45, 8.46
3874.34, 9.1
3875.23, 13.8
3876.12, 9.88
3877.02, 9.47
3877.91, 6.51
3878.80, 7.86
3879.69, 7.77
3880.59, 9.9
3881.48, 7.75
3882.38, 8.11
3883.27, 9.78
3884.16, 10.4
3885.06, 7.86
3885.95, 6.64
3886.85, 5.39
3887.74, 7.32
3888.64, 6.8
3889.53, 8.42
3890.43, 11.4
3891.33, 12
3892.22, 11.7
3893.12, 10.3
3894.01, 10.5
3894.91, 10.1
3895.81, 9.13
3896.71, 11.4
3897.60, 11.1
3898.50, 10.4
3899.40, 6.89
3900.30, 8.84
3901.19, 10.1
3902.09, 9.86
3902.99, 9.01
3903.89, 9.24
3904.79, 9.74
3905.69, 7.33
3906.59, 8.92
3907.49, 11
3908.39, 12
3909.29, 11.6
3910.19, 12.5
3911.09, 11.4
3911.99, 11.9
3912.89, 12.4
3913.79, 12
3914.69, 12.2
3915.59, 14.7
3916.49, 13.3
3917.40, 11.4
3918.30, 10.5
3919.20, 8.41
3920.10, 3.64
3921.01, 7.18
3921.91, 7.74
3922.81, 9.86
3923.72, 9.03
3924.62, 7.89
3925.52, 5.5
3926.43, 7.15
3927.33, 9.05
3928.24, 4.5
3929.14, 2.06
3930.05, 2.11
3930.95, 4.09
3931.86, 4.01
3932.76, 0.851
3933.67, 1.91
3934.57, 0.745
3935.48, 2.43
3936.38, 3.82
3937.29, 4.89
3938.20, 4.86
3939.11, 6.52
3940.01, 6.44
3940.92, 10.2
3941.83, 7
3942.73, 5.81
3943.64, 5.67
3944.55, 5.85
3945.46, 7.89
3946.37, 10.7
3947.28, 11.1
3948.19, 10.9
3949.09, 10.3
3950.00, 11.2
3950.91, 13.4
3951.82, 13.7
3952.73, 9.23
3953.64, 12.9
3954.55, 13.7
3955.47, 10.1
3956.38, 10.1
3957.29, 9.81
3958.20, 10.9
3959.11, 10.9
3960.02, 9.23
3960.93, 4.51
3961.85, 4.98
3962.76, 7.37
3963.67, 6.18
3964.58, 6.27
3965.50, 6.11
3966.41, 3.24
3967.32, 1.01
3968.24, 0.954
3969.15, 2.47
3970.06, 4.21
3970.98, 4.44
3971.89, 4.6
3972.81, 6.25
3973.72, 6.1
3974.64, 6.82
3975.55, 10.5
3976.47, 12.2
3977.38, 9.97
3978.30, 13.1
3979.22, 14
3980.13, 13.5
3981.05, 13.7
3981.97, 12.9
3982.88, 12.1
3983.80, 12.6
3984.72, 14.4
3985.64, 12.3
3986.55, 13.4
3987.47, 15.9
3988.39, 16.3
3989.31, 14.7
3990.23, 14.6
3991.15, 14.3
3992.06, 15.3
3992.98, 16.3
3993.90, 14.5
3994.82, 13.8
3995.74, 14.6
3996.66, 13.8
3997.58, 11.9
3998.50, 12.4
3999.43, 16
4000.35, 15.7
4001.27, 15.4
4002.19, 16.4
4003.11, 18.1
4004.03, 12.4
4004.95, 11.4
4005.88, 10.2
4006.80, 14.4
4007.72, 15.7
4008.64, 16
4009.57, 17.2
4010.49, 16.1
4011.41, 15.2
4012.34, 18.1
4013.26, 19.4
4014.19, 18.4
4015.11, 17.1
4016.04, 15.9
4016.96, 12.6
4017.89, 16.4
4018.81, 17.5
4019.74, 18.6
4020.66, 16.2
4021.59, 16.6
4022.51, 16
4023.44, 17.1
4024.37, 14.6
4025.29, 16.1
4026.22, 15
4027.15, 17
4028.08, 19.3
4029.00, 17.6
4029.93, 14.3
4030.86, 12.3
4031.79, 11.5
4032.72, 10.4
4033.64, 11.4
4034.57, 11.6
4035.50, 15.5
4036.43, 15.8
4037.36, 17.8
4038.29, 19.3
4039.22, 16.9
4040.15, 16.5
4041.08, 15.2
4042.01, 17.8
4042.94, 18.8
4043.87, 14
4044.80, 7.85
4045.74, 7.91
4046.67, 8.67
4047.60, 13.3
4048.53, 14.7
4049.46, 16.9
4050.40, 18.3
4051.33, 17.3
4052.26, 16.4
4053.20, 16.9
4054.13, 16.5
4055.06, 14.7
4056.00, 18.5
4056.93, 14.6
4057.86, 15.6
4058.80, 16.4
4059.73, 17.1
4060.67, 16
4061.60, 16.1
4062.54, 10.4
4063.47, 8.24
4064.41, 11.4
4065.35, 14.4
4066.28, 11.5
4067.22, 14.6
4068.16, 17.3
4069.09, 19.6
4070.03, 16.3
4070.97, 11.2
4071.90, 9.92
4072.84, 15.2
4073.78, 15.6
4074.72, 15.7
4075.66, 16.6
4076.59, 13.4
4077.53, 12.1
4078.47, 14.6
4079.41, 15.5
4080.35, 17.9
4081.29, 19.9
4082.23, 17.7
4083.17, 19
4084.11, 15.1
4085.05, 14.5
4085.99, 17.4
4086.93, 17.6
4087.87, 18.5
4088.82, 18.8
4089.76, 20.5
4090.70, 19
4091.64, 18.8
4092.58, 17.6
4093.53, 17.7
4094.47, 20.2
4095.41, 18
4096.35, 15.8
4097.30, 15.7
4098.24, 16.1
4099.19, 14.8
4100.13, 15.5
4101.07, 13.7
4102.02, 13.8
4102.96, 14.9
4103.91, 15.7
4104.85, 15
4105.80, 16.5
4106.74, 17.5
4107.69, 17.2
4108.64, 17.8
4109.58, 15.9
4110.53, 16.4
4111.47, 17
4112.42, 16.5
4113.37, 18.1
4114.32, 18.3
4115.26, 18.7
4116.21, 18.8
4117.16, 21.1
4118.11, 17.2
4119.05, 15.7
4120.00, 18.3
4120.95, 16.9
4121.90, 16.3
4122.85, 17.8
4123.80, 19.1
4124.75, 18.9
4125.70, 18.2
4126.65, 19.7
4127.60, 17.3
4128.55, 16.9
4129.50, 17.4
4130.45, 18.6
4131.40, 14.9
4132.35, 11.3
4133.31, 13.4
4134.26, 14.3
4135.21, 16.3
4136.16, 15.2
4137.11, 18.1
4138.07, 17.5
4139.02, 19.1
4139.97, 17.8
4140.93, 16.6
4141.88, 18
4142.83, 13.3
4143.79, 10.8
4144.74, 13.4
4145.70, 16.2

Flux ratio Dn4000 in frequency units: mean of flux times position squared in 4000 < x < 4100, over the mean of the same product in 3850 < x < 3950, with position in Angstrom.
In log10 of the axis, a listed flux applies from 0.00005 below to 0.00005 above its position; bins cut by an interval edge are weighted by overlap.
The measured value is 2.04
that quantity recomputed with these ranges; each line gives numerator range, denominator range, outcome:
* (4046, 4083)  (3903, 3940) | 2.09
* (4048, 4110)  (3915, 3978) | 2.33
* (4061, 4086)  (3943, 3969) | 1.87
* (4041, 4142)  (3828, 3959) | 2.19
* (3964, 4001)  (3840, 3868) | 1.49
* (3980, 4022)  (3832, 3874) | 2.26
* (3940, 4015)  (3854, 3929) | 1.33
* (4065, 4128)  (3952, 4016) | 1.50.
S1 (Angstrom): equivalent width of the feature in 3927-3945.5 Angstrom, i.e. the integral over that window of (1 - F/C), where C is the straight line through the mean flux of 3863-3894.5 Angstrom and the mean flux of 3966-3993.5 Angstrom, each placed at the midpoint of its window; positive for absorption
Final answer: 9.6 Angstrom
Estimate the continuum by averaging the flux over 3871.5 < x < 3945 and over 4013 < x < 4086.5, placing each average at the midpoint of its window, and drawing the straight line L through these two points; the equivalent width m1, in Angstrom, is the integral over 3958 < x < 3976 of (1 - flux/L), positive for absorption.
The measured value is 8.7 Angstrom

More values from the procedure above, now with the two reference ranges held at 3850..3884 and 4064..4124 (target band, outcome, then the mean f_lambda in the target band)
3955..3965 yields 2.9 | 8.22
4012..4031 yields -3.7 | 16.5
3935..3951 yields 5.0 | 7.59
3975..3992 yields -1.2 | 13.4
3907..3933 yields 3.5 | 8.68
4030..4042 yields -0.2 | 14.6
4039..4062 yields -0.6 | 15.3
